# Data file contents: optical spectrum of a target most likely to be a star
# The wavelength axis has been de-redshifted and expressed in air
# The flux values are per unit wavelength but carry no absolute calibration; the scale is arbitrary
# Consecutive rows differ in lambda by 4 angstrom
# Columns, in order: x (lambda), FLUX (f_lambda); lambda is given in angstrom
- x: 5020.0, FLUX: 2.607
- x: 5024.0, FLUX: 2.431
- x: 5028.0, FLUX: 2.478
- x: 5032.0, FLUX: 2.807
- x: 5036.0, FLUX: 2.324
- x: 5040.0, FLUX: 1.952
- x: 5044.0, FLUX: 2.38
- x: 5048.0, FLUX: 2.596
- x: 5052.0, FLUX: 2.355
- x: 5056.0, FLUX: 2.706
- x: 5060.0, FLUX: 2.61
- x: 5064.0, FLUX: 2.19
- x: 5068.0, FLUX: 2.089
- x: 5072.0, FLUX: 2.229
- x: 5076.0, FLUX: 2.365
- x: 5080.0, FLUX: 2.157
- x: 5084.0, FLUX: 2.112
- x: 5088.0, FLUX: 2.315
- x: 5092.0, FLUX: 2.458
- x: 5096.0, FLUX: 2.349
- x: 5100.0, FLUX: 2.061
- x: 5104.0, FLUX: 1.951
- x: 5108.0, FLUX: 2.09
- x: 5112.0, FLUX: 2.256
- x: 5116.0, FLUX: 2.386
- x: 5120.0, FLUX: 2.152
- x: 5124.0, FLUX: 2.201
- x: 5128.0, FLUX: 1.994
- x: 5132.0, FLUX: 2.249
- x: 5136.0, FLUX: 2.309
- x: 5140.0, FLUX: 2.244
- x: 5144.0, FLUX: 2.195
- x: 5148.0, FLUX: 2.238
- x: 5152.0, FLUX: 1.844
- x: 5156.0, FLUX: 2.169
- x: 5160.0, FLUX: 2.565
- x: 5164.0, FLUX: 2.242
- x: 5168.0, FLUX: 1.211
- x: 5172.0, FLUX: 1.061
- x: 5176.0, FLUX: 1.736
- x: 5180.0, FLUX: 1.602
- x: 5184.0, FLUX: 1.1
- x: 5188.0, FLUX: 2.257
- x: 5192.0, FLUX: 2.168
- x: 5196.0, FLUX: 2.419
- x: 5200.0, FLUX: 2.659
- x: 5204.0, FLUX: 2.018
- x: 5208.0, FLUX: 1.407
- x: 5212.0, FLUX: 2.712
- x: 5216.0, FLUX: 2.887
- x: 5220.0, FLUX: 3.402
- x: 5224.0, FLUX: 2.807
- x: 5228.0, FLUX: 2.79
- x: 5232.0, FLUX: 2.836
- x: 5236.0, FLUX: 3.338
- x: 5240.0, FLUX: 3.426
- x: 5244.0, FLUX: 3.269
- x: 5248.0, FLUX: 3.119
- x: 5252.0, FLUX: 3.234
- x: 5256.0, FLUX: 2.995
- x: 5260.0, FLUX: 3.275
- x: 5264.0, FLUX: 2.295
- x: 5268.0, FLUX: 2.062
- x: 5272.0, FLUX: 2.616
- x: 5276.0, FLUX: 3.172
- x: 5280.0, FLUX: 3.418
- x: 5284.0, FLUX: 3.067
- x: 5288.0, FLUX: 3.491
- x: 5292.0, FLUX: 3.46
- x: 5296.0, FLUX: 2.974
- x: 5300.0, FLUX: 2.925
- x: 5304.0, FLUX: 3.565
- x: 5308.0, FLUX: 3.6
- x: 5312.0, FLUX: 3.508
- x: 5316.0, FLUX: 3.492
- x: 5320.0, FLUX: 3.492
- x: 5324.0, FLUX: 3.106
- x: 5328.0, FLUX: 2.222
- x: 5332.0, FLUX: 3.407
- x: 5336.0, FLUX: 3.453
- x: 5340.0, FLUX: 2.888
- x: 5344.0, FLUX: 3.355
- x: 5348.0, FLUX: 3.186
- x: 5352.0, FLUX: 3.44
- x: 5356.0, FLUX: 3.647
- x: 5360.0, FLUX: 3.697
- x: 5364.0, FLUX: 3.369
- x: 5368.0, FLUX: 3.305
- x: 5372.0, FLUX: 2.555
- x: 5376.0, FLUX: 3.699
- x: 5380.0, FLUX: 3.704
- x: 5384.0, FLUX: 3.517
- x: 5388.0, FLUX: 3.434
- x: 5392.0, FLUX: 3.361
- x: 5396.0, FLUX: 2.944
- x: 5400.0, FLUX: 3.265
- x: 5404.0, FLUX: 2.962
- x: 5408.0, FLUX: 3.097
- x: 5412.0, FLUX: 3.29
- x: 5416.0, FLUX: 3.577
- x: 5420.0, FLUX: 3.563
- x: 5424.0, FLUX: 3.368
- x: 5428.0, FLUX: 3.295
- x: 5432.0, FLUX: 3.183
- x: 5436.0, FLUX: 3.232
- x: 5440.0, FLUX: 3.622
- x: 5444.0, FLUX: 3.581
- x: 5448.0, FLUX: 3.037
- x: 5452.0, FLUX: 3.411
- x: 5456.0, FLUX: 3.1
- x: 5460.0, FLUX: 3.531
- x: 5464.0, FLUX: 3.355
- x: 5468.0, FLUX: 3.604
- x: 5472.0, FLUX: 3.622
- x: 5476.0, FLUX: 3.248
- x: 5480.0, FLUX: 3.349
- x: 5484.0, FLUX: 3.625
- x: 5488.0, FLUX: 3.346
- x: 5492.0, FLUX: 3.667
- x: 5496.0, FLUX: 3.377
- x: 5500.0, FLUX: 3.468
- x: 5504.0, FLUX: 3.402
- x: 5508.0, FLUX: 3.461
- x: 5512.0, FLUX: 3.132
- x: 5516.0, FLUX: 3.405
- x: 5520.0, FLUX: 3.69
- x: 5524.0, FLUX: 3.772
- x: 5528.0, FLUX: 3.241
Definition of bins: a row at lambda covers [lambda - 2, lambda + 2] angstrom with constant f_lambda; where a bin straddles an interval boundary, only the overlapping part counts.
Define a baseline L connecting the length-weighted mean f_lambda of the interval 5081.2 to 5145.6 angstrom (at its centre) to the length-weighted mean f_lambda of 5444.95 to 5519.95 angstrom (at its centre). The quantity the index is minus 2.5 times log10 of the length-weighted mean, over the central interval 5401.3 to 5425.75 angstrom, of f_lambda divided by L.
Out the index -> -0.04 mag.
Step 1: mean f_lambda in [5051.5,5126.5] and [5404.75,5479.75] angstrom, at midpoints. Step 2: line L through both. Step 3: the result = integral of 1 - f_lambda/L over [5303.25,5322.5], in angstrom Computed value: -3.6 angstrom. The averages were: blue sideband 2.26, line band 3.52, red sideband 3.37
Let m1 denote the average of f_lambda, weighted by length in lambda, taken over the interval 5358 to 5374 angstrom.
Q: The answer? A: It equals 3.23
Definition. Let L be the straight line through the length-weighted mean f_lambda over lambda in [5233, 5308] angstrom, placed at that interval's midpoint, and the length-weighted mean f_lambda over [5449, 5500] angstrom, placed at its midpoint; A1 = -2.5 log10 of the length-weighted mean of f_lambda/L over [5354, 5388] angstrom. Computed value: -0.06 mag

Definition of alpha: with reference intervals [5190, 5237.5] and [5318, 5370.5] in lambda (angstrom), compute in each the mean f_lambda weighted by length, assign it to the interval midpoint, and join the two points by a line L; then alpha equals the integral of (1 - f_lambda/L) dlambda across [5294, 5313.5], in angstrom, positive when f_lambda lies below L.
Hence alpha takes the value -1.5 angstrom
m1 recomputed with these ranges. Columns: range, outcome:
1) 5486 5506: 3.45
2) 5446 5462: 3.27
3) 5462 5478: 3.46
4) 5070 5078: 2.3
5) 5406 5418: 3.32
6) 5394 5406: 3.06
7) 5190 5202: 2.42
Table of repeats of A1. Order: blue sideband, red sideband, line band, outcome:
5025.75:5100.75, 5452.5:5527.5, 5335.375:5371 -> -0.084 mag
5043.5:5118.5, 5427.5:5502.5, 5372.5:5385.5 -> -0.118 mag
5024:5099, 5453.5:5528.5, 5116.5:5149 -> 0.153 mag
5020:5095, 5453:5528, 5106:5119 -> 0.124 mag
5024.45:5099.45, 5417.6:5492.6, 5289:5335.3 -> -0.083 mag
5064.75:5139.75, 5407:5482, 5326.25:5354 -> -0.043 mag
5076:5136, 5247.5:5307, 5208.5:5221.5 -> -0.021 mag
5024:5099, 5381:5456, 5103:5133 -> 0.161 mag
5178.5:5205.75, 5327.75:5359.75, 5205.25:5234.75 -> -0.182 mag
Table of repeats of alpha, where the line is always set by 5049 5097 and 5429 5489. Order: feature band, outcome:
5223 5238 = -1.0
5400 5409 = 0.5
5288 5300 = -1.1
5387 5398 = -0.1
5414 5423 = -0.7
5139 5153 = 2.2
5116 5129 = 1.6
